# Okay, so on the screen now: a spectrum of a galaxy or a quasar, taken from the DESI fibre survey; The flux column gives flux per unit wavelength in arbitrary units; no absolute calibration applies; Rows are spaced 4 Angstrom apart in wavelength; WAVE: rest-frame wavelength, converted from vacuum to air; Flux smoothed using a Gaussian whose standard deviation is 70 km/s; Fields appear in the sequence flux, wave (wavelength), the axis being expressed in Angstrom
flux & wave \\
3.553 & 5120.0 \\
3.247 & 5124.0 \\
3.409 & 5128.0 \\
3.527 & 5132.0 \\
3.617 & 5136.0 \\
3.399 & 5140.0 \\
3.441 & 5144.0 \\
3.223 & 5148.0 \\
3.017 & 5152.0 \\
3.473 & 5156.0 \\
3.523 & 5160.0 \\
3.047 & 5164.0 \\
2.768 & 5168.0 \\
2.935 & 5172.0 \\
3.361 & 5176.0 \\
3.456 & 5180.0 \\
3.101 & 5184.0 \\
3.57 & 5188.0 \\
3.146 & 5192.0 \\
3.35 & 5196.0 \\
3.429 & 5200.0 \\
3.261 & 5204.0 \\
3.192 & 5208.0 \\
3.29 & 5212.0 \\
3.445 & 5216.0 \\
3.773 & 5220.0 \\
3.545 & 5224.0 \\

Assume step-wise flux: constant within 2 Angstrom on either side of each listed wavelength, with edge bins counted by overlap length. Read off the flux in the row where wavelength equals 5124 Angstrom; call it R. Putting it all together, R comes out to 3.247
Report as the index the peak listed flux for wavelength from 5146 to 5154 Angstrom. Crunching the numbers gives 3.223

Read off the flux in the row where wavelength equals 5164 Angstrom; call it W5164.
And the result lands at 3.047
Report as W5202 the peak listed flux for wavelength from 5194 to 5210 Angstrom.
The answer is 3.429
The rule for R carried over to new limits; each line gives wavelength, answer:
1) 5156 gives 3.473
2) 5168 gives 2.768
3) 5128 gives 3.409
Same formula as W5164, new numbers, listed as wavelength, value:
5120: 3.553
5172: 2.935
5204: 3.261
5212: 3.29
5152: 3.017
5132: 3.527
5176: 3.361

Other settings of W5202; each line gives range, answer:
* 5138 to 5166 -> 3.523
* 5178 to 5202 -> 3.57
